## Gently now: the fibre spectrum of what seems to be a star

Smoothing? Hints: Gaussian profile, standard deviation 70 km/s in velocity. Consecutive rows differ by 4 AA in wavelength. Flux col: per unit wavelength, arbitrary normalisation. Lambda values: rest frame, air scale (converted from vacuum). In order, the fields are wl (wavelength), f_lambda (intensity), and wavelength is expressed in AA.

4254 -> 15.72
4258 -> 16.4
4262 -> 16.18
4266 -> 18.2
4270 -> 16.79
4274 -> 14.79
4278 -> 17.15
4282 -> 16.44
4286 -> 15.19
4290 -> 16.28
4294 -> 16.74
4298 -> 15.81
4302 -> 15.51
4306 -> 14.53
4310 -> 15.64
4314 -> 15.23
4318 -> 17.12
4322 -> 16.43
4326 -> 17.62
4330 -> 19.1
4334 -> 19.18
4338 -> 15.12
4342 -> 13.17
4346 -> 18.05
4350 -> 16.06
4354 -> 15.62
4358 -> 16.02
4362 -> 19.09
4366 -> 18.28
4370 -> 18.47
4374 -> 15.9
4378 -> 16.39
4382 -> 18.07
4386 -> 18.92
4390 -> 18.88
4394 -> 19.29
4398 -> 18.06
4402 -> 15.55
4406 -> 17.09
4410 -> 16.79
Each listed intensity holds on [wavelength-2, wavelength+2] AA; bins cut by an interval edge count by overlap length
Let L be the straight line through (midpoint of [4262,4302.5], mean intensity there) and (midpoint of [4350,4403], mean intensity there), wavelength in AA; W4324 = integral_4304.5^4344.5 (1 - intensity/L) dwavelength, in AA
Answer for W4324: 1.2 AA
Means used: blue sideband 16.3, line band 16.4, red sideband 17.6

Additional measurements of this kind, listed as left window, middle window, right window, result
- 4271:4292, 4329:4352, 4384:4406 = 0.5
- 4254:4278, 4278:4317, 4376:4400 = 2.6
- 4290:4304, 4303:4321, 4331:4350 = 0.6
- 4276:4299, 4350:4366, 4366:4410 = 0.3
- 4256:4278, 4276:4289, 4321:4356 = 0.2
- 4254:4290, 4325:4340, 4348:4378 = -0.9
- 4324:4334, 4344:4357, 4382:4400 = 1.4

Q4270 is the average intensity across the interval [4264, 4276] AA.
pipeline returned 16.6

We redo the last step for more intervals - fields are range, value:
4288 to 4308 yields 15.8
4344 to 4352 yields 17.1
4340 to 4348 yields 15.6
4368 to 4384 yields 17.2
